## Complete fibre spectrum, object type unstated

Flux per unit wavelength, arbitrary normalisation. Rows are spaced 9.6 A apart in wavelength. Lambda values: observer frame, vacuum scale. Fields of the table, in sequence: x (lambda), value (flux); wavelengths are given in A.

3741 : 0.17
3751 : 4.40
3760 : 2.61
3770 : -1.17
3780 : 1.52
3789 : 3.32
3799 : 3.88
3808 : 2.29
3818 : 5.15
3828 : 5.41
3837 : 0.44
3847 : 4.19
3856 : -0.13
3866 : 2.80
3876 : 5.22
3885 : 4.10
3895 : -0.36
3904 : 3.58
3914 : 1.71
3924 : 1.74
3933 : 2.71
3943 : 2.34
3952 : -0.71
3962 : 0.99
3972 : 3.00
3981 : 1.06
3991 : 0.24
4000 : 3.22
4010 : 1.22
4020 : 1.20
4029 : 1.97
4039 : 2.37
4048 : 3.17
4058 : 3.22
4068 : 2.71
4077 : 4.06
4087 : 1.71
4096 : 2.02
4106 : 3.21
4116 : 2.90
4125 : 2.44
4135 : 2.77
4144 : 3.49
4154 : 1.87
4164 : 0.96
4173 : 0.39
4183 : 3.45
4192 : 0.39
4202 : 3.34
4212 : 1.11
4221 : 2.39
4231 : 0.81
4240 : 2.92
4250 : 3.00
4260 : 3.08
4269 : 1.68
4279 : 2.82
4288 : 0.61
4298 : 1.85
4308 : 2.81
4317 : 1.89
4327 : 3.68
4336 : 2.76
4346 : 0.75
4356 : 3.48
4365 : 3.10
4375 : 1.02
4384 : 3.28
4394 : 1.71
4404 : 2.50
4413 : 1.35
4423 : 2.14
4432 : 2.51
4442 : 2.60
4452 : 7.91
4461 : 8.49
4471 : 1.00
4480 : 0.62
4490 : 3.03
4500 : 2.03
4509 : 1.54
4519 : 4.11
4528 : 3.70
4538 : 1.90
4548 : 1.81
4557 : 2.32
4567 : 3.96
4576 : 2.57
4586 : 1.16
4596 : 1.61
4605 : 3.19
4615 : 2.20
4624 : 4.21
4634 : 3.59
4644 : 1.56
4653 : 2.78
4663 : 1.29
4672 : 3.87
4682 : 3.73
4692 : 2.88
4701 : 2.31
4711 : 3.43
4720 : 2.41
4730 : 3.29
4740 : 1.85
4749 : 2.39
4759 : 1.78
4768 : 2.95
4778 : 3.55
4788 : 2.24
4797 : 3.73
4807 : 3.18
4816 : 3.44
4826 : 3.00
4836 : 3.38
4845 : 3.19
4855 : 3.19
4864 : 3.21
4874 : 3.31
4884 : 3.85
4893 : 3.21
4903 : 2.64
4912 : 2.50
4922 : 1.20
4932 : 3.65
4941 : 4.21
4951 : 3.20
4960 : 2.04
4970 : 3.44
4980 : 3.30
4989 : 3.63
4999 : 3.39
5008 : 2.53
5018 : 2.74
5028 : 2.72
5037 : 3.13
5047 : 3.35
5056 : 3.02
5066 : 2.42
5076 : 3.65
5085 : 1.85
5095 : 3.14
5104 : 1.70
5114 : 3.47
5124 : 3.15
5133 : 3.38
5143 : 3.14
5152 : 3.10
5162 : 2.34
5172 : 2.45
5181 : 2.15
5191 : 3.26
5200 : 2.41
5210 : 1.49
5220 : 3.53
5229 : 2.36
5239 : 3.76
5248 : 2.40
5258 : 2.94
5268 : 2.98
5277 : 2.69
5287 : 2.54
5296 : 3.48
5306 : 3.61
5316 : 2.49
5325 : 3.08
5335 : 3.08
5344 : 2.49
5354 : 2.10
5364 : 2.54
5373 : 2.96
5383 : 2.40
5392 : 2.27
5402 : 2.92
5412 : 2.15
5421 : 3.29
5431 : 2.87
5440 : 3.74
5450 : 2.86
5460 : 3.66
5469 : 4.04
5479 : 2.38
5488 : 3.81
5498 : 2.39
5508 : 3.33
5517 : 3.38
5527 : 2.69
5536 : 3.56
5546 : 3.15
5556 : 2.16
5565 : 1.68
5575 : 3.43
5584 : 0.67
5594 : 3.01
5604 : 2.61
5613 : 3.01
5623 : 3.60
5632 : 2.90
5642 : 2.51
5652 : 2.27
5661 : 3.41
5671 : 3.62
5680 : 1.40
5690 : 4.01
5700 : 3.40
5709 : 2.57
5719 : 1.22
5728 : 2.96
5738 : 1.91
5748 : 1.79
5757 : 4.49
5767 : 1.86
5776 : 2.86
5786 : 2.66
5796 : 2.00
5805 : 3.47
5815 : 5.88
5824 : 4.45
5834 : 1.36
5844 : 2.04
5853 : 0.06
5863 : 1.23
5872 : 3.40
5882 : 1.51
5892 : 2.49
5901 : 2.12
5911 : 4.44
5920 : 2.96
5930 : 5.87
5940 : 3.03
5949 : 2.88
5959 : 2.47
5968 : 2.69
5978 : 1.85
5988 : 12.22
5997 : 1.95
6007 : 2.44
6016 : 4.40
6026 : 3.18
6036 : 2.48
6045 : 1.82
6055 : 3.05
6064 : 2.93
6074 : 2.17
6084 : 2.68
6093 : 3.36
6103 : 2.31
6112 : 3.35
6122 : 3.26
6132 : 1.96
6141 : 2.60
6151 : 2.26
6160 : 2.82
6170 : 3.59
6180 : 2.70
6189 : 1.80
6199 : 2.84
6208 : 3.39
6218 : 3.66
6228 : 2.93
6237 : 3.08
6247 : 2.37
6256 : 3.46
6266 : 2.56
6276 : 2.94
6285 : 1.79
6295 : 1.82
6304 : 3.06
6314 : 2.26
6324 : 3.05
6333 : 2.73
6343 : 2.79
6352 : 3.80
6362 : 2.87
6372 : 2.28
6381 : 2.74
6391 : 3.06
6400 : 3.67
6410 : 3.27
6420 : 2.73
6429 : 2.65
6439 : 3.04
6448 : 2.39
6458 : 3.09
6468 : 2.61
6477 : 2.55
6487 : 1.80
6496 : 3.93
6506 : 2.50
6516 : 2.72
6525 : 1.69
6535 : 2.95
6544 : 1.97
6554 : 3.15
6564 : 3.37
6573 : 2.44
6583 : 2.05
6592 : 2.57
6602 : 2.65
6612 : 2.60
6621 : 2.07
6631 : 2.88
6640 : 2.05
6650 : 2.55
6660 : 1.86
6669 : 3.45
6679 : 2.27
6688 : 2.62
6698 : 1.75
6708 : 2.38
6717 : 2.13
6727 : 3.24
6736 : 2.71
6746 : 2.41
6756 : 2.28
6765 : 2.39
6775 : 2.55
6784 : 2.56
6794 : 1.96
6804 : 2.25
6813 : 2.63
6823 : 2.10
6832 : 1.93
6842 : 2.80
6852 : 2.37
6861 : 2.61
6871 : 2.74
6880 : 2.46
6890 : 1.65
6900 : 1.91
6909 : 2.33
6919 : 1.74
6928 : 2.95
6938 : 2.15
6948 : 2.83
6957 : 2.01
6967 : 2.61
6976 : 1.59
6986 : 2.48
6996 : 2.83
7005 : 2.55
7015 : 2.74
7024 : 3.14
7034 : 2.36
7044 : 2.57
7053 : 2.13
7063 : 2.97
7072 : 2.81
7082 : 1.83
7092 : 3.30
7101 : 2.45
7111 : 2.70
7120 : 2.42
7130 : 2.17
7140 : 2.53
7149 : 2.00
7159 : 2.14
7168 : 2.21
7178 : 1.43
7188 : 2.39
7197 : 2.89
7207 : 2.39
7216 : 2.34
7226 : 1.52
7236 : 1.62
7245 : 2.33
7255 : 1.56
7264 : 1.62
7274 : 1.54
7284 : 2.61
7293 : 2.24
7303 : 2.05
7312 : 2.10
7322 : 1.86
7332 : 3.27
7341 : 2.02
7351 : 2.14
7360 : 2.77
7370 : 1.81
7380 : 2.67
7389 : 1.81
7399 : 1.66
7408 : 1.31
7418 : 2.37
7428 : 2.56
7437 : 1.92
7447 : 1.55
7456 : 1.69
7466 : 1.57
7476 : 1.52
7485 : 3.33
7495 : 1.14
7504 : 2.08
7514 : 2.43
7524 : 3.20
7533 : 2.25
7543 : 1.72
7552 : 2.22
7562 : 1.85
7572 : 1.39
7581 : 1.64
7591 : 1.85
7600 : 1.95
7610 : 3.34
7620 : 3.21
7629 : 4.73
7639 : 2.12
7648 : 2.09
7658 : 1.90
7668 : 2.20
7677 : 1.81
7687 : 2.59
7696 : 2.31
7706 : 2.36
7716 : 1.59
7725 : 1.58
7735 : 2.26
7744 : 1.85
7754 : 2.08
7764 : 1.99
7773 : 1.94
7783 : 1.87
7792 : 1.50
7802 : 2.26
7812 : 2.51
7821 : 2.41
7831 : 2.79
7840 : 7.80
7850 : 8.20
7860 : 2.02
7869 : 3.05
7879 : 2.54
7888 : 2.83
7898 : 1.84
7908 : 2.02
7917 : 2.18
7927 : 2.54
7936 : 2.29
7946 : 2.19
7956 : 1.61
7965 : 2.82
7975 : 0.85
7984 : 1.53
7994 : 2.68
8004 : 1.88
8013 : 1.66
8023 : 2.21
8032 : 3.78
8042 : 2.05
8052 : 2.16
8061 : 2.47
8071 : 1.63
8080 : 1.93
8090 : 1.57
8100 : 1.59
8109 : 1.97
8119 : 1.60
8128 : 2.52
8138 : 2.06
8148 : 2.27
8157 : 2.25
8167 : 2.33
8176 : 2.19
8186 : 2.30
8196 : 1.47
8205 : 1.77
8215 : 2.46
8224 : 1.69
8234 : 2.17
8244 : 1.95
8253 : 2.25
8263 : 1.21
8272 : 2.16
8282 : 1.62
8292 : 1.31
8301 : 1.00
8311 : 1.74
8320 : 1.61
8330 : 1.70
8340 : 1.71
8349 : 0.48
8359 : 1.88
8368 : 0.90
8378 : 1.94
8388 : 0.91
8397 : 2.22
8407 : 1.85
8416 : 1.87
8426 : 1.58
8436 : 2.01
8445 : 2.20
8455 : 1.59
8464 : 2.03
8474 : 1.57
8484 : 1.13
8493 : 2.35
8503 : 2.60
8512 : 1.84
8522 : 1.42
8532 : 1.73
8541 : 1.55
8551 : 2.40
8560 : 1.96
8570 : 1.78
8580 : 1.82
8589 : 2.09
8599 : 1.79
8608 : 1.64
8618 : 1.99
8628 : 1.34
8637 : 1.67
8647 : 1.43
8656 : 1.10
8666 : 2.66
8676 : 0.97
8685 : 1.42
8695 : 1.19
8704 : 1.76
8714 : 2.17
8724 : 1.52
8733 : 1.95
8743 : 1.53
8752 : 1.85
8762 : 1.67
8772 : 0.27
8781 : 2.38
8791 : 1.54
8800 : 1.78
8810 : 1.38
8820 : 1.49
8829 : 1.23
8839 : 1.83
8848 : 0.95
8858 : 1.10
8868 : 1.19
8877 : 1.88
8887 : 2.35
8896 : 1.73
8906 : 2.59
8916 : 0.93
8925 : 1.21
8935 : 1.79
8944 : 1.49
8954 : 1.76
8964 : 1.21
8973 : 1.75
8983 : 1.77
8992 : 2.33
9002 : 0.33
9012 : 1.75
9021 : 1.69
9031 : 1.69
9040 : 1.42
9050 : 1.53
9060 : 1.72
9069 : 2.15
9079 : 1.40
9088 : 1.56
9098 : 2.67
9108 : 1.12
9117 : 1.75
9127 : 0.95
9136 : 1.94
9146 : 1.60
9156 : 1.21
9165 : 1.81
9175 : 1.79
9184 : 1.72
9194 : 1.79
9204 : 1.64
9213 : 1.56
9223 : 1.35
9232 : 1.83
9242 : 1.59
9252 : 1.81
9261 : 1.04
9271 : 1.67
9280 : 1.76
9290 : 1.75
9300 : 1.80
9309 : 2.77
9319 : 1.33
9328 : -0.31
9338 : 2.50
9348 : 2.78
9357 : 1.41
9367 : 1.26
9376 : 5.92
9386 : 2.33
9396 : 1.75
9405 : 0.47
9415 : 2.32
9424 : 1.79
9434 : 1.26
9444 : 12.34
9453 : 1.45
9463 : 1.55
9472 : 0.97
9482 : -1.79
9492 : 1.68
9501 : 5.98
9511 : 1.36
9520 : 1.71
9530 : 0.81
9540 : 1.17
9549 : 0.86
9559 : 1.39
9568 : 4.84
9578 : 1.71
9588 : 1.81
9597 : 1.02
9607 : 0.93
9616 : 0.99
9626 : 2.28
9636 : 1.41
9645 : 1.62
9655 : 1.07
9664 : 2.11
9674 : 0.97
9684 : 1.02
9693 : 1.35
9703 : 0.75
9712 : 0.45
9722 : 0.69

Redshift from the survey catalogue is 0.195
